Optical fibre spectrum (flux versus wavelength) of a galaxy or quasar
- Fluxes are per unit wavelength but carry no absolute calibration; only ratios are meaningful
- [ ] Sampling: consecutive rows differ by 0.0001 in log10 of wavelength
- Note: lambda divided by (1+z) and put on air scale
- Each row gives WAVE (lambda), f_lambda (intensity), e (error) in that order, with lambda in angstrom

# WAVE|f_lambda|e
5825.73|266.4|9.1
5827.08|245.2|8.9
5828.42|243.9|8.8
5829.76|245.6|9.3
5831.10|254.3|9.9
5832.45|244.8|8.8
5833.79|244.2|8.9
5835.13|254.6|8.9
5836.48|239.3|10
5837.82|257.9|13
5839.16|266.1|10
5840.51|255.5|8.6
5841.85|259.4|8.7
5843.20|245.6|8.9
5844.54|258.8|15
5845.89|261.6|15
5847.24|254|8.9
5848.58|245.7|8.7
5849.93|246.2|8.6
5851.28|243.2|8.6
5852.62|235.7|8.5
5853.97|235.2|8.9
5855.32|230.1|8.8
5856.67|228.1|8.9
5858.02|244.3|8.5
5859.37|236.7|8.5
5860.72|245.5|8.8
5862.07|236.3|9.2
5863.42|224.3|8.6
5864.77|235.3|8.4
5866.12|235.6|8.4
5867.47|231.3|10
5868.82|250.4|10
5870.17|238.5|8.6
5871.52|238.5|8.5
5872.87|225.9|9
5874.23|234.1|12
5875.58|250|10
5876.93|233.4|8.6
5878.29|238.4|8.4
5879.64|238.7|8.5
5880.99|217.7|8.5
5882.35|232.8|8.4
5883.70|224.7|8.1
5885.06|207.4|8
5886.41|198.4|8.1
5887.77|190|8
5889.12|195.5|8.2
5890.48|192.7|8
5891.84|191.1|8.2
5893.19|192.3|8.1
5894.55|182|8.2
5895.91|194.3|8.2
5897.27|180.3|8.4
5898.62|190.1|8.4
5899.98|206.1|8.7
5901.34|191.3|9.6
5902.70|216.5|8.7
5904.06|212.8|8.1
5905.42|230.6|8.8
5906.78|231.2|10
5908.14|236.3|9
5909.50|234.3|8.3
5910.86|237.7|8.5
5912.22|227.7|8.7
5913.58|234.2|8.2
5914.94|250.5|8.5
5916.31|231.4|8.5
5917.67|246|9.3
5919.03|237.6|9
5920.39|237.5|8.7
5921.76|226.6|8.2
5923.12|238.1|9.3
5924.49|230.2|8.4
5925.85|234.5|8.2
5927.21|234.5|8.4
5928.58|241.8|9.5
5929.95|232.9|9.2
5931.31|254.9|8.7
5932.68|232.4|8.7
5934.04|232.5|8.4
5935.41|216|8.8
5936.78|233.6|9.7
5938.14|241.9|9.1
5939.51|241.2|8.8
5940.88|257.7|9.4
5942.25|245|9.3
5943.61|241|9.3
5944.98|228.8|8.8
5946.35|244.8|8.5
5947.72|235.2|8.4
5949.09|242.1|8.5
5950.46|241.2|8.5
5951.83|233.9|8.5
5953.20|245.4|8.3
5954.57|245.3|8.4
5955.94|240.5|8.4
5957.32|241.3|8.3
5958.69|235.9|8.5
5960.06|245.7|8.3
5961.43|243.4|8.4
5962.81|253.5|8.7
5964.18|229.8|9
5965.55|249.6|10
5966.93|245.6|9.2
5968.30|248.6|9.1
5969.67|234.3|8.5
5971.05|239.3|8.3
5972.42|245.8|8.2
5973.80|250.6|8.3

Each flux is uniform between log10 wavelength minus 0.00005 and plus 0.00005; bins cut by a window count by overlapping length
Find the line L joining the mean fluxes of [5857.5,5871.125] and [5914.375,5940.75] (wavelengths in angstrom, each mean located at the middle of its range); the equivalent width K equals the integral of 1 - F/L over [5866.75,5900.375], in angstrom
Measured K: 3.2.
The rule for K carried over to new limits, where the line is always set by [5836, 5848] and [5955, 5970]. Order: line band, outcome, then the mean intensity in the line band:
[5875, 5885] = 0.8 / 232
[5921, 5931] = 0.5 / 235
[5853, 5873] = 1.4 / 236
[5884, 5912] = 4.9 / 206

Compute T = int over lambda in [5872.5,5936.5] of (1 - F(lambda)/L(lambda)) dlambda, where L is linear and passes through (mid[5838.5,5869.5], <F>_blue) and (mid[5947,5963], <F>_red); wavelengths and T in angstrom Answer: 5.3 angstrom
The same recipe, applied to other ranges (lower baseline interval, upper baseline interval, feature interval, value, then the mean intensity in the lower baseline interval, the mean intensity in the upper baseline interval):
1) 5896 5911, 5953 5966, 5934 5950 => -0.33 angstrom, 214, 243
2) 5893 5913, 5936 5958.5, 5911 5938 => -1.19 angstrom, 211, 241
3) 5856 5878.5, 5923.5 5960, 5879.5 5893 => 1.72 angstrom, 237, 239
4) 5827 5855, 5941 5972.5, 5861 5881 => 0.92 angstrom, 249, 242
